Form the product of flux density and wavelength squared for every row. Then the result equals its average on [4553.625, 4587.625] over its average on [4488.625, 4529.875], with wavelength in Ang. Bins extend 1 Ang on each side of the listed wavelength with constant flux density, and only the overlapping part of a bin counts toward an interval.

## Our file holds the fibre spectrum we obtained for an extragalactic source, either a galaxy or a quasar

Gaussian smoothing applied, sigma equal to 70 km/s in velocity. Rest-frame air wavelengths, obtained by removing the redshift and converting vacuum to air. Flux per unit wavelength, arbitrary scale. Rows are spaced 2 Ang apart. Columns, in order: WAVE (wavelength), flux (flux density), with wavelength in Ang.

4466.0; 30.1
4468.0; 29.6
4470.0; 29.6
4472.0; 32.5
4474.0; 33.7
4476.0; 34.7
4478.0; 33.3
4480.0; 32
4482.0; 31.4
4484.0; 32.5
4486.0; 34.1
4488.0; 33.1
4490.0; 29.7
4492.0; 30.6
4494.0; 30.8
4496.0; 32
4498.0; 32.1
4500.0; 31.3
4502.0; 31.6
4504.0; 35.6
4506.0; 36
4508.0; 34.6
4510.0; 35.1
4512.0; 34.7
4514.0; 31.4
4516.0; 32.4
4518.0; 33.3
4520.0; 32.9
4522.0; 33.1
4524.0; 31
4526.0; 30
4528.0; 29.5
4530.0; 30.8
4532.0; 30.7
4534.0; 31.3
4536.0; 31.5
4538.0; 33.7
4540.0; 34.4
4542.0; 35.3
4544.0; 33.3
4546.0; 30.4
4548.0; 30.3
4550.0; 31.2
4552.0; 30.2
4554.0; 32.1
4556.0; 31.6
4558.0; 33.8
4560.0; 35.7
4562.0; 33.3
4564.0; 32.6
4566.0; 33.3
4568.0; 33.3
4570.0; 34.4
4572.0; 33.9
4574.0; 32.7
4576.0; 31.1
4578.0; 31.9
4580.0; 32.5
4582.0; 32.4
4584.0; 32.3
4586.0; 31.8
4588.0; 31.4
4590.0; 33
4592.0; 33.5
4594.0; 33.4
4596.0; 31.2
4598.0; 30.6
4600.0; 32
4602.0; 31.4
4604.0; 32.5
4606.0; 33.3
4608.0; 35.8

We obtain 1.04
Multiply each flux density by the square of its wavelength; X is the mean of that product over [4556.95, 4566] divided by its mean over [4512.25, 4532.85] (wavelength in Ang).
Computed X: 1.09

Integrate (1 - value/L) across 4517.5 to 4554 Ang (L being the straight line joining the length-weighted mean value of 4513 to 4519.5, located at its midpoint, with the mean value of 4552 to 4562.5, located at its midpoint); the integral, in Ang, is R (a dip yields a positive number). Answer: 1.0 Ang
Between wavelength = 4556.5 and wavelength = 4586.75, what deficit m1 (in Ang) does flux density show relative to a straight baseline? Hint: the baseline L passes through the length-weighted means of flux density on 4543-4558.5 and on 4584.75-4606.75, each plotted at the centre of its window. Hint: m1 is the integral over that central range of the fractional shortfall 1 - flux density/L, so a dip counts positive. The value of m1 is -1.1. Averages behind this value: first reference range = 31.5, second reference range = 32.2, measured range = 33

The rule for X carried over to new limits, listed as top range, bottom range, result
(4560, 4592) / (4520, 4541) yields 1.06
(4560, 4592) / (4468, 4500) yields 1.07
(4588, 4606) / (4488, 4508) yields 1.04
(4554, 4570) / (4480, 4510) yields 1.05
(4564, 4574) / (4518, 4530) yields 1.09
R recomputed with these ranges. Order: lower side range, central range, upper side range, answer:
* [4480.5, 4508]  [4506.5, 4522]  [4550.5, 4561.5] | -0.5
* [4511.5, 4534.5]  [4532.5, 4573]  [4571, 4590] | -1.0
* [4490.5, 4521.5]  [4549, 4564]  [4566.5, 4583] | 0.1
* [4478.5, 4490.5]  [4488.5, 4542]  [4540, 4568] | 0.1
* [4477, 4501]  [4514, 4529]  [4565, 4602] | 0.2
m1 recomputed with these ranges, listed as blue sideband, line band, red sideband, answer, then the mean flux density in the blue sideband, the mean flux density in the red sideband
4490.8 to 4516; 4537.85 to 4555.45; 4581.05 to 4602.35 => 0.2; 32.9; 32.1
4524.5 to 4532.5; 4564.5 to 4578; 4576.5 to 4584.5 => -0.5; 30.3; 32.2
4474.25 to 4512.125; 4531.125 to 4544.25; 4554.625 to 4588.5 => 0.0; 32.9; 32.8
